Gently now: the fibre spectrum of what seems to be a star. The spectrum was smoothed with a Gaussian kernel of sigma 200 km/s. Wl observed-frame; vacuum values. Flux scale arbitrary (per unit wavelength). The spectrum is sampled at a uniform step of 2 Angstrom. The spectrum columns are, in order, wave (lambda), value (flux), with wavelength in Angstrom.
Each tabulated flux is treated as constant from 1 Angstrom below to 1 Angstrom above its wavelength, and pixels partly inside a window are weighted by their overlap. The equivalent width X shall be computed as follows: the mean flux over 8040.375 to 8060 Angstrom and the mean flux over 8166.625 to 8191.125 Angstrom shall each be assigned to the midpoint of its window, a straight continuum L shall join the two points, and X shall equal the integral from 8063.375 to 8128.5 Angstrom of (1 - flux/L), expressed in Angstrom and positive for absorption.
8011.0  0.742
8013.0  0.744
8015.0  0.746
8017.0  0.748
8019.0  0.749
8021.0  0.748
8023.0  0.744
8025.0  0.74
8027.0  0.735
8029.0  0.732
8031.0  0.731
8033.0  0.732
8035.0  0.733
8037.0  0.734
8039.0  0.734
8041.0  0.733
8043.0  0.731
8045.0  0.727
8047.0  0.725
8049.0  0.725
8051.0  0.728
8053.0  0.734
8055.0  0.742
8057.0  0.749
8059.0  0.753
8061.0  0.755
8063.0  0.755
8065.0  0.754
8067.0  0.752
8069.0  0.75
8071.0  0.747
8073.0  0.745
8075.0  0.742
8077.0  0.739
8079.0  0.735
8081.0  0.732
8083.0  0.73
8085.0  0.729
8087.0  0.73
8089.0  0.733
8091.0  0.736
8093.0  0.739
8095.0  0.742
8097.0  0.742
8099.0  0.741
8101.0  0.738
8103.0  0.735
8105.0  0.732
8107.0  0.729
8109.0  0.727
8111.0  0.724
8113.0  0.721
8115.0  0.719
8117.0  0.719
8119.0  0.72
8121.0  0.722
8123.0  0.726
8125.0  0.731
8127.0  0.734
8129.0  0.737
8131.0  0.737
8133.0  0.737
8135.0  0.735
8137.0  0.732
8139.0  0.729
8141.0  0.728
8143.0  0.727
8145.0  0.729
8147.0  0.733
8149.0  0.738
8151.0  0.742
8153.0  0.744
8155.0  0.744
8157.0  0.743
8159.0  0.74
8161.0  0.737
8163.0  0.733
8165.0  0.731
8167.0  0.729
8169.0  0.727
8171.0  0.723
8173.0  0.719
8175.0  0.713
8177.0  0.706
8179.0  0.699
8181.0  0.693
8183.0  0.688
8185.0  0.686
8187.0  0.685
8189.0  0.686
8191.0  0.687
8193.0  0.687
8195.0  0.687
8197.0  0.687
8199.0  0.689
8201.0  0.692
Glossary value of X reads -1.0 Angstrom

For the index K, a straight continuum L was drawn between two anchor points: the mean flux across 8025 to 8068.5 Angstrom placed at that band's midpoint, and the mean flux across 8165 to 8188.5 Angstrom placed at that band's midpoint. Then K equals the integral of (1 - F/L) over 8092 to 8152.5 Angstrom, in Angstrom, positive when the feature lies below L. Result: -1.0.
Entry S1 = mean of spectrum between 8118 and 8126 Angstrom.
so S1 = 0.725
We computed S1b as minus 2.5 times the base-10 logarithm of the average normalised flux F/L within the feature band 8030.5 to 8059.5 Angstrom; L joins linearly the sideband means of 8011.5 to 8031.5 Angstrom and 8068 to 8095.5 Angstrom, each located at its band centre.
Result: 0.01 mag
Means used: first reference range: 0.742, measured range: 0.734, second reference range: 0.738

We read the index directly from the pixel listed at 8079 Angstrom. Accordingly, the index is 0.735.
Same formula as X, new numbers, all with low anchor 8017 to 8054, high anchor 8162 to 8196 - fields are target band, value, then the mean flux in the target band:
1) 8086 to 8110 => -0.46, 0.735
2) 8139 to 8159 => -0.71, 0.736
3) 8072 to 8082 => -0.17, 0.739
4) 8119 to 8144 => -0.57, 0.731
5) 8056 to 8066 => -0.33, 0.753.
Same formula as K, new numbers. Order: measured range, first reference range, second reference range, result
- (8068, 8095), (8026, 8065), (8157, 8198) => -0.3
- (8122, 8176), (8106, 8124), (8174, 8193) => -1.9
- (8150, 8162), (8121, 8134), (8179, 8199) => -0.5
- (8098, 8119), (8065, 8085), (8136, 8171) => 0.3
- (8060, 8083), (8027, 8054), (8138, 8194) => -0.6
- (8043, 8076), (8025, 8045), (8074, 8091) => -0.4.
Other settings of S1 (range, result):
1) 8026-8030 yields 0.734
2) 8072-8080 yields 0.74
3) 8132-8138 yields 0.735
